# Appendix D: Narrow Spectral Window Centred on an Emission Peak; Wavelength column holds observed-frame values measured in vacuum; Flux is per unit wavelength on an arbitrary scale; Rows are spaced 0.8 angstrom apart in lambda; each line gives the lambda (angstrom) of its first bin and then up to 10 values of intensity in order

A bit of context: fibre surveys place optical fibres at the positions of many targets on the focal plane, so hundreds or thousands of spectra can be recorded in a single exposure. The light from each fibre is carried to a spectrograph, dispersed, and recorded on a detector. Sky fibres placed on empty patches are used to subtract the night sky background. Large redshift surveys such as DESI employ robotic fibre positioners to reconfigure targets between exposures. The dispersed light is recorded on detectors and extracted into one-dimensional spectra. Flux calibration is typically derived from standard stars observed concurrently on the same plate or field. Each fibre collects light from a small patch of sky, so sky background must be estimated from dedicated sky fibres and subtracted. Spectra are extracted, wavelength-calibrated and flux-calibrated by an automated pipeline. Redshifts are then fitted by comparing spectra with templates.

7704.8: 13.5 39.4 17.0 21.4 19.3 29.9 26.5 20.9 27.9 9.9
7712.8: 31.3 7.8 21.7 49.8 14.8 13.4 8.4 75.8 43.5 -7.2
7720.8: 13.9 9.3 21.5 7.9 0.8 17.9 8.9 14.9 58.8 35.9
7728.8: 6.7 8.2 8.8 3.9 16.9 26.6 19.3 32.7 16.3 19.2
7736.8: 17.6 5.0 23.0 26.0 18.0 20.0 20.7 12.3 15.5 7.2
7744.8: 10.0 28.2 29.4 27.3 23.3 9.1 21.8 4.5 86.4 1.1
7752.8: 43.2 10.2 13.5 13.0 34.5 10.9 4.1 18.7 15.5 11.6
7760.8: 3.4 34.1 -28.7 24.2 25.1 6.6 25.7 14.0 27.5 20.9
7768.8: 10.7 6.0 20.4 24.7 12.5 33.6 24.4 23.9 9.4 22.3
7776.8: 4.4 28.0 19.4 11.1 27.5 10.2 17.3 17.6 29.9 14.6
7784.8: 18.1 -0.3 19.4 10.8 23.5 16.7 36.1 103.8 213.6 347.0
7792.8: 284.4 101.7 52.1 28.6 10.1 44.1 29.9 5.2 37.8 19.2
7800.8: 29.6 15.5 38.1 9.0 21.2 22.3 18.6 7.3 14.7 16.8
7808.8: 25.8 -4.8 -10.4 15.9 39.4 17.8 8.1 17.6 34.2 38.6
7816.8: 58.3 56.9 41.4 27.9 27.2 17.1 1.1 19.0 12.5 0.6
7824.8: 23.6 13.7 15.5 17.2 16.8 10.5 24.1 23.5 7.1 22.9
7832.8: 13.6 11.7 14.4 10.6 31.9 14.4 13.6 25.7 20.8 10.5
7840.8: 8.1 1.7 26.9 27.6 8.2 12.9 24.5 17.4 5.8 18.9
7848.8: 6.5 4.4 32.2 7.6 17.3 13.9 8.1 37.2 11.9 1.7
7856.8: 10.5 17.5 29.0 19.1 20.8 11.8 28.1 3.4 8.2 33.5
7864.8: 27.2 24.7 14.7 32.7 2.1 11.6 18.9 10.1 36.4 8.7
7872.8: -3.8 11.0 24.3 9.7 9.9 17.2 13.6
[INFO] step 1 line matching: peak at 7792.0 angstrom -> H-alpha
